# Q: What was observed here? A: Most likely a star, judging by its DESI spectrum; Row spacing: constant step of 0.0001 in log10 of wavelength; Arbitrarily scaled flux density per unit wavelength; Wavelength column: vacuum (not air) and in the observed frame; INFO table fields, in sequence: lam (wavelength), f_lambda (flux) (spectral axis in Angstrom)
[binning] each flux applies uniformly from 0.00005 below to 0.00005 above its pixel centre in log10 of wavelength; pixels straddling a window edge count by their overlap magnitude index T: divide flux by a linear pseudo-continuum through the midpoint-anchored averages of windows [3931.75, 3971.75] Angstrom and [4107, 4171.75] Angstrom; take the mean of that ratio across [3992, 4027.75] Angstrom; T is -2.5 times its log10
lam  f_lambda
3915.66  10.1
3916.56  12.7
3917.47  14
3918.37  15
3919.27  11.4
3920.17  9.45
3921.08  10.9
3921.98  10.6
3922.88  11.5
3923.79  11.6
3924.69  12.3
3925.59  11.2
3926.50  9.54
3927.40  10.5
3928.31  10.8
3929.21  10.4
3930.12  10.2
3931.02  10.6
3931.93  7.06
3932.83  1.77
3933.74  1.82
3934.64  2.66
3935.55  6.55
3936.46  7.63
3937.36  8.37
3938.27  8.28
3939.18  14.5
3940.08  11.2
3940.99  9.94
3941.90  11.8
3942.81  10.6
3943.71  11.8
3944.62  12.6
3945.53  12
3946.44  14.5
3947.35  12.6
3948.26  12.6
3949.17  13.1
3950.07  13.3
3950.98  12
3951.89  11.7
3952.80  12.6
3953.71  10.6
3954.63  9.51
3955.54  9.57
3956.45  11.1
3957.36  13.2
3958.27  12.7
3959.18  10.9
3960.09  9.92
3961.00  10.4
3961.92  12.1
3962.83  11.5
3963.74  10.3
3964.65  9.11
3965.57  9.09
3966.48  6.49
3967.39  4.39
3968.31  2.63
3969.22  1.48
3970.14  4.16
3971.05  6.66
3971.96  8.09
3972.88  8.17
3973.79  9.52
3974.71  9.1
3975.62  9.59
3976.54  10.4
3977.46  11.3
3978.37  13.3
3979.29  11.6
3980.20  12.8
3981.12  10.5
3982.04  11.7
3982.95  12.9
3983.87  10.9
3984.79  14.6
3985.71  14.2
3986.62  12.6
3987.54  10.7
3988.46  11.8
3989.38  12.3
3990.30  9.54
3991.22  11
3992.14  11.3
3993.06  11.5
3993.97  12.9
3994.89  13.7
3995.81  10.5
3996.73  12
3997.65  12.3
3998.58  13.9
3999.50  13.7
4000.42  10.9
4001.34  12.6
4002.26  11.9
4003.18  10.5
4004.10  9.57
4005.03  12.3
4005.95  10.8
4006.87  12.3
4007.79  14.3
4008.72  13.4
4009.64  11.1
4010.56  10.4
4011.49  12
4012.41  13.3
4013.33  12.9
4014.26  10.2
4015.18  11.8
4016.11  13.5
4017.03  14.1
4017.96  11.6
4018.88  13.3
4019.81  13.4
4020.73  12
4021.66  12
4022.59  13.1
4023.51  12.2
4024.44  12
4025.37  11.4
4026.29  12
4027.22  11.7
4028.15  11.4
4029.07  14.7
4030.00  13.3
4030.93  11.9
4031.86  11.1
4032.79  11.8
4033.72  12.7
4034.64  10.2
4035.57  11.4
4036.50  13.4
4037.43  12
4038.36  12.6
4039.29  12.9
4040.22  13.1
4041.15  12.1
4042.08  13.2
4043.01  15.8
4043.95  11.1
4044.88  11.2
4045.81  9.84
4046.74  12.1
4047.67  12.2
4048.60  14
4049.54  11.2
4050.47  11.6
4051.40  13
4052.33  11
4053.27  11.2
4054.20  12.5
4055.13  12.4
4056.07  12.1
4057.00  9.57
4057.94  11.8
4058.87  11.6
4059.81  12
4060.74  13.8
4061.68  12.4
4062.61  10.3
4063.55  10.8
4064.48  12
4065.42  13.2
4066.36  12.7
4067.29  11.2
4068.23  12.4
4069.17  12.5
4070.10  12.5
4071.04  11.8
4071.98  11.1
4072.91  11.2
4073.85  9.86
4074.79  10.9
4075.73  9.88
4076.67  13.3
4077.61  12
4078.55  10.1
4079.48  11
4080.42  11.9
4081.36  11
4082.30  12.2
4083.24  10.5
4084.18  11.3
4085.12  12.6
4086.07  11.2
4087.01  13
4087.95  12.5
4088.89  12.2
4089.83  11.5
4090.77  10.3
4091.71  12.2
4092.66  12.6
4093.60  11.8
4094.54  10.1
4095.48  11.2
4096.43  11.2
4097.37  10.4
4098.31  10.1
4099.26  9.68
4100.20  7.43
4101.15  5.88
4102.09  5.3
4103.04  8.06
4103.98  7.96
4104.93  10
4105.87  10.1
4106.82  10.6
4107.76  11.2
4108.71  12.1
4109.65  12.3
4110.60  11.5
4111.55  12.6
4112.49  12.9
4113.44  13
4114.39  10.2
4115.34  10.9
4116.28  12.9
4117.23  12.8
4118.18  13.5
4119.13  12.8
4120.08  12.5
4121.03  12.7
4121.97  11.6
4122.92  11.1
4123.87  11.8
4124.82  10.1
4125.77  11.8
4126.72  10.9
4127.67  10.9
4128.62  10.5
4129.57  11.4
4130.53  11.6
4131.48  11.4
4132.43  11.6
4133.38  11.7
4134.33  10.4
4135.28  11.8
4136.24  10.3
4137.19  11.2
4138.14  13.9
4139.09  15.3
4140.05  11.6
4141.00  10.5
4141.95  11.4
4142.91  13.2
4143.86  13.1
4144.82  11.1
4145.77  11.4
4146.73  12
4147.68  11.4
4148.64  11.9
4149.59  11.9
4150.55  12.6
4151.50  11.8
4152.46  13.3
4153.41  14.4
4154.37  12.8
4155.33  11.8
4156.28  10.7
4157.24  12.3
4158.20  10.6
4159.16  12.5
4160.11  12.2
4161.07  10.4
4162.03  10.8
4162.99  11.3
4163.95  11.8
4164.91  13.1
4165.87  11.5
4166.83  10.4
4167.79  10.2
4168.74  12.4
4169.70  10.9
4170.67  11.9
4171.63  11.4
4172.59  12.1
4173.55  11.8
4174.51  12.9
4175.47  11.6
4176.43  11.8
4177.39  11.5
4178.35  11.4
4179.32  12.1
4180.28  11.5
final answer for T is -0.19 mag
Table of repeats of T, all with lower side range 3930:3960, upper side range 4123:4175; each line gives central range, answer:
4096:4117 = 0.11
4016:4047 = -0.14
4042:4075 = -0.07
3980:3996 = -0.13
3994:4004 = -0.14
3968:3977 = 0.43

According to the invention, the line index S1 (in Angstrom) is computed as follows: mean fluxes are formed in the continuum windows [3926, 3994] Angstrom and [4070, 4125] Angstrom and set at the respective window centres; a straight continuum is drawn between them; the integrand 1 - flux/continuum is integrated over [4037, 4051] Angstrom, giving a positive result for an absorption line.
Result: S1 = -2.07 Angstrom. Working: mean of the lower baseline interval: 10.1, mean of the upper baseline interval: 11.1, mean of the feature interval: 12.3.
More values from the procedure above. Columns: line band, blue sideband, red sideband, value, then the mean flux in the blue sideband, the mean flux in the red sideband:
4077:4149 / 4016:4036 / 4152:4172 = 3.84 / 12.3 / 11.7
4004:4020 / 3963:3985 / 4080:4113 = -4.43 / 9.09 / 10.8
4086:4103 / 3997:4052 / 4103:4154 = 2.15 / 12.2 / 11.7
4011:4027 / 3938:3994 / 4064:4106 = -2.35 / 10.7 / 10.9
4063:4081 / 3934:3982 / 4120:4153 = -0.75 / 9.99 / 11.8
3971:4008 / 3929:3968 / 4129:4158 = -3.72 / 10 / 12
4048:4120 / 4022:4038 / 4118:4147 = 3.53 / 12.1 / 11.8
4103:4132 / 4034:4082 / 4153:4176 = 0.81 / 11.9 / 11.7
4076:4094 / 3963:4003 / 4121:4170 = -0.78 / 10.4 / 11.7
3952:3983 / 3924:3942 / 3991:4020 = 2.33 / 8.84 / 12.2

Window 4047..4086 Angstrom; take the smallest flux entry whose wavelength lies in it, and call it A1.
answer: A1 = 9.57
